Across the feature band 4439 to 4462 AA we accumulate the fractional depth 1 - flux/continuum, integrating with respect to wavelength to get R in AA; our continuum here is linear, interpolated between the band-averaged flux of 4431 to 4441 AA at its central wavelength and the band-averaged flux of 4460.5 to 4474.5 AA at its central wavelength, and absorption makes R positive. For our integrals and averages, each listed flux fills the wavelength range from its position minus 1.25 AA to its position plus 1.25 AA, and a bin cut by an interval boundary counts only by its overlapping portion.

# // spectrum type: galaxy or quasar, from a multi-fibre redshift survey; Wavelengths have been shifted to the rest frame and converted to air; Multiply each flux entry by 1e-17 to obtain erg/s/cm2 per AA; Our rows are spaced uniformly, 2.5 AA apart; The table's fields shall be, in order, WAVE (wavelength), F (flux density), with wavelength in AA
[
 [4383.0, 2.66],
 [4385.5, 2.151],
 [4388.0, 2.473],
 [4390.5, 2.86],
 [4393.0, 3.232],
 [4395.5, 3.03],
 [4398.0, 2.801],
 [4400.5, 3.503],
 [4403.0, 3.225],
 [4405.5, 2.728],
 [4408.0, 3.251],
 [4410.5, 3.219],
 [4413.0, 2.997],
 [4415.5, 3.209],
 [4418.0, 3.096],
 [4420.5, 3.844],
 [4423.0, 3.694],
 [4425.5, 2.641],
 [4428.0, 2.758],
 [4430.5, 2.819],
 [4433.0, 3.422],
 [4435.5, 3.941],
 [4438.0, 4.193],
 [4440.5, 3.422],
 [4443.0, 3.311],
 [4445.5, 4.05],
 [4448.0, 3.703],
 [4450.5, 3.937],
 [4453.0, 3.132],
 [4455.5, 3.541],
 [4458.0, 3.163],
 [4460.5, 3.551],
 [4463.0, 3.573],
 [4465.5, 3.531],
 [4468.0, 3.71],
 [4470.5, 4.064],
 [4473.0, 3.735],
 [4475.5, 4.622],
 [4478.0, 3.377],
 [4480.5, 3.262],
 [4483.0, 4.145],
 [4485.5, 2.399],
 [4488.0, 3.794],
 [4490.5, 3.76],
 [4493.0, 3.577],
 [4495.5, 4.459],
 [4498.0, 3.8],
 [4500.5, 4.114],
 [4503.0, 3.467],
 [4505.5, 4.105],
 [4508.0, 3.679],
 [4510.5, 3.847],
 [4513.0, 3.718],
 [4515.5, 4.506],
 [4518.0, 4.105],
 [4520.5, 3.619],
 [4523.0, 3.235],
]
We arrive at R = 1.0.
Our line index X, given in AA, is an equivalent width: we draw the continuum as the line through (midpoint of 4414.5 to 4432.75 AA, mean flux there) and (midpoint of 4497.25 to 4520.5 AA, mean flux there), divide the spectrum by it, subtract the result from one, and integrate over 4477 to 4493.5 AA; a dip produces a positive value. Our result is 1.1 AA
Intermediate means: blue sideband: 3.17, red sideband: 3.91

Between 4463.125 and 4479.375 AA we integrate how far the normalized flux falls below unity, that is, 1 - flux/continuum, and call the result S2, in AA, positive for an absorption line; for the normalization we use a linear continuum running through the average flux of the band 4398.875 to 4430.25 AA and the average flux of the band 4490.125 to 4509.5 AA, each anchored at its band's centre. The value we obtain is -0.8 AA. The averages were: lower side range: 3.16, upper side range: 3.87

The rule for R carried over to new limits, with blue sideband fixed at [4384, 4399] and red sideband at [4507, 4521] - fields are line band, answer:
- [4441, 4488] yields -2.1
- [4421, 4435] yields -0.2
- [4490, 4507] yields -0.5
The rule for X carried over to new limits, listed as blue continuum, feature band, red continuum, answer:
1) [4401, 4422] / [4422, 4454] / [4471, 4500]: -0.6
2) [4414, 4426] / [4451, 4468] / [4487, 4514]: 0.6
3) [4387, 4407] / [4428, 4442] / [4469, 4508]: -0.7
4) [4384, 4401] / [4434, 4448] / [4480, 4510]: -2.2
